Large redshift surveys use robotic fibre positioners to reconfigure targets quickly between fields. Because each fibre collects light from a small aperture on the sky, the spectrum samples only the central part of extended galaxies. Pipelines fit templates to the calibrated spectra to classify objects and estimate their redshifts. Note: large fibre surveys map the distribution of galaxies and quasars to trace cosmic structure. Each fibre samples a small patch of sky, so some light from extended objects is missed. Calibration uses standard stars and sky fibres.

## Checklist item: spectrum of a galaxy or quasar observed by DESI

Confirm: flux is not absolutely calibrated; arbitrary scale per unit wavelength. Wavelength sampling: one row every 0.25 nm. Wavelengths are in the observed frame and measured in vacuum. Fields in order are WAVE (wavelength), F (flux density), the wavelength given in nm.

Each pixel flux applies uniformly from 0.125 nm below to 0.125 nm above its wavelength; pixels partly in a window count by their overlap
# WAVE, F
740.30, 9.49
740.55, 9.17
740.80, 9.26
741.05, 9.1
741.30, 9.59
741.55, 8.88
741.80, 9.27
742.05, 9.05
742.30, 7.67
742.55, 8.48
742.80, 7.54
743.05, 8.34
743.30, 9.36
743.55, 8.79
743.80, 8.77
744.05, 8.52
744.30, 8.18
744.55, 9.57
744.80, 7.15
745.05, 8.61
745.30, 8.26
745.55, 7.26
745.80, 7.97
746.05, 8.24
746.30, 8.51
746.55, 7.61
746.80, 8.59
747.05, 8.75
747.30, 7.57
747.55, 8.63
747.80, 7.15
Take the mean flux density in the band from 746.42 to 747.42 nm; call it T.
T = 8.13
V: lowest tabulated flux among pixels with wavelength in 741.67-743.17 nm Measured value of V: 7.54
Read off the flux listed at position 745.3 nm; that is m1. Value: 8.26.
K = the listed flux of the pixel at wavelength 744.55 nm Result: 9.57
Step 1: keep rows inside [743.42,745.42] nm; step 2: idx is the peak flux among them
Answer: 9.57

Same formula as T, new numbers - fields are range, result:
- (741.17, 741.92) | 9.25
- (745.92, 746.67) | 8.12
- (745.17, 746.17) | 7.93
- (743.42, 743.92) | 8.79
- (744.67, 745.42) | 8.02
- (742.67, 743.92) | 8.56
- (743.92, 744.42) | 8.36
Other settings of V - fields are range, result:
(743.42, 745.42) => 7.15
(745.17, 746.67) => 7.26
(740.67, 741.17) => 9.1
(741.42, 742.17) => 8.88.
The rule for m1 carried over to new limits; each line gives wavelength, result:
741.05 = 9.1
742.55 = 8.48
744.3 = 8.18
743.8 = 8.77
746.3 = 8.51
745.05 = 8.61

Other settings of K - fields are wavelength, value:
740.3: 9.49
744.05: 8.52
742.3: 7.67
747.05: 8.75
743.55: 8.79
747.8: 7.15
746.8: 8.59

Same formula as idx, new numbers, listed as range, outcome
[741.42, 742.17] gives 9.27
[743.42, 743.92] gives 8.79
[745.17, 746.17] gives 8.26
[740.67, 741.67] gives 9.59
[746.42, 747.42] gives 8.75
